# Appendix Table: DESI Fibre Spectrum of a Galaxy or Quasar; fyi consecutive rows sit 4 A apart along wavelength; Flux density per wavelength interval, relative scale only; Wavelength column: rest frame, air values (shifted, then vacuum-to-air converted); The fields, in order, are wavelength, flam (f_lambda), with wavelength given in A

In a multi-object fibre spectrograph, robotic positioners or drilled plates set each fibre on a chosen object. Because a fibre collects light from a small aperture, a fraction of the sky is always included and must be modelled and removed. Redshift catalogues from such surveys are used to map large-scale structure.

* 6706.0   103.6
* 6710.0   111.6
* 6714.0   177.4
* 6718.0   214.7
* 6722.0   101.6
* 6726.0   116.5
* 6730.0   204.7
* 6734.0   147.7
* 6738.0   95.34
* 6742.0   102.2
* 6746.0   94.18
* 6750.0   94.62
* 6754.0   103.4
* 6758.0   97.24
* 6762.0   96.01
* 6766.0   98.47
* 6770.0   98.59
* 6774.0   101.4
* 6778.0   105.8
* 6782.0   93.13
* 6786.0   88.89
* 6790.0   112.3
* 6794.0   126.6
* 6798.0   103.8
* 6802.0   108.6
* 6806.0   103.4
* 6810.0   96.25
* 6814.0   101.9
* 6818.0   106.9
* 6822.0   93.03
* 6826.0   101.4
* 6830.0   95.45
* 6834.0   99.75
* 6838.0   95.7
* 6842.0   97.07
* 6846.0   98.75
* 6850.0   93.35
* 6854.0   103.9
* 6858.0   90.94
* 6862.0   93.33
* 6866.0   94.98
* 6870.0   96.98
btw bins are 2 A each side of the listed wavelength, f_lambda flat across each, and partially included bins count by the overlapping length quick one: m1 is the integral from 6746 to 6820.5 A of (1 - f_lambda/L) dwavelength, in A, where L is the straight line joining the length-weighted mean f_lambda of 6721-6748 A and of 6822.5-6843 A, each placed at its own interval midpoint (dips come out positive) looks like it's 5.8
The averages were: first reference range 124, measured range 102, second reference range 97.6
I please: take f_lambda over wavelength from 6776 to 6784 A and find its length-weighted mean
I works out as 99.5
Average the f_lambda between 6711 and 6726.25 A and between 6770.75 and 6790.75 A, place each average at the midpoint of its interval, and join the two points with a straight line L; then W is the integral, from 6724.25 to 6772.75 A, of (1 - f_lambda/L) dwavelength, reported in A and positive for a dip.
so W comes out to 6.1 A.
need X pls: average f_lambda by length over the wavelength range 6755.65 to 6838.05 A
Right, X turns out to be 101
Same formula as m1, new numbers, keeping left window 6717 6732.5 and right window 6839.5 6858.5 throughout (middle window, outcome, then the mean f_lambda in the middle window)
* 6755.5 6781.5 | 6.85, 99.3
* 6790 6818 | 2.66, 107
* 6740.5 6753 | 4.12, 97.3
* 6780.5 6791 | 2.46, 97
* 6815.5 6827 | 1.02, 100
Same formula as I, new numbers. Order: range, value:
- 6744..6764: 97.1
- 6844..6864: 96.1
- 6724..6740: 141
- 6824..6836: 98.9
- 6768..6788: 97.6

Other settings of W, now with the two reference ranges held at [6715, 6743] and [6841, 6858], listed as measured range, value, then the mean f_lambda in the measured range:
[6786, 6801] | 1.0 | 110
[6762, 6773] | 2.6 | 98.3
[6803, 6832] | 2.5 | 100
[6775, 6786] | 2.3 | 97.7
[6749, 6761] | 3.1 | 98.5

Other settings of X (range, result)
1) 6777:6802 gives 105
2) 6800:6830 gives 101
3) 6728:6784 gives 109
